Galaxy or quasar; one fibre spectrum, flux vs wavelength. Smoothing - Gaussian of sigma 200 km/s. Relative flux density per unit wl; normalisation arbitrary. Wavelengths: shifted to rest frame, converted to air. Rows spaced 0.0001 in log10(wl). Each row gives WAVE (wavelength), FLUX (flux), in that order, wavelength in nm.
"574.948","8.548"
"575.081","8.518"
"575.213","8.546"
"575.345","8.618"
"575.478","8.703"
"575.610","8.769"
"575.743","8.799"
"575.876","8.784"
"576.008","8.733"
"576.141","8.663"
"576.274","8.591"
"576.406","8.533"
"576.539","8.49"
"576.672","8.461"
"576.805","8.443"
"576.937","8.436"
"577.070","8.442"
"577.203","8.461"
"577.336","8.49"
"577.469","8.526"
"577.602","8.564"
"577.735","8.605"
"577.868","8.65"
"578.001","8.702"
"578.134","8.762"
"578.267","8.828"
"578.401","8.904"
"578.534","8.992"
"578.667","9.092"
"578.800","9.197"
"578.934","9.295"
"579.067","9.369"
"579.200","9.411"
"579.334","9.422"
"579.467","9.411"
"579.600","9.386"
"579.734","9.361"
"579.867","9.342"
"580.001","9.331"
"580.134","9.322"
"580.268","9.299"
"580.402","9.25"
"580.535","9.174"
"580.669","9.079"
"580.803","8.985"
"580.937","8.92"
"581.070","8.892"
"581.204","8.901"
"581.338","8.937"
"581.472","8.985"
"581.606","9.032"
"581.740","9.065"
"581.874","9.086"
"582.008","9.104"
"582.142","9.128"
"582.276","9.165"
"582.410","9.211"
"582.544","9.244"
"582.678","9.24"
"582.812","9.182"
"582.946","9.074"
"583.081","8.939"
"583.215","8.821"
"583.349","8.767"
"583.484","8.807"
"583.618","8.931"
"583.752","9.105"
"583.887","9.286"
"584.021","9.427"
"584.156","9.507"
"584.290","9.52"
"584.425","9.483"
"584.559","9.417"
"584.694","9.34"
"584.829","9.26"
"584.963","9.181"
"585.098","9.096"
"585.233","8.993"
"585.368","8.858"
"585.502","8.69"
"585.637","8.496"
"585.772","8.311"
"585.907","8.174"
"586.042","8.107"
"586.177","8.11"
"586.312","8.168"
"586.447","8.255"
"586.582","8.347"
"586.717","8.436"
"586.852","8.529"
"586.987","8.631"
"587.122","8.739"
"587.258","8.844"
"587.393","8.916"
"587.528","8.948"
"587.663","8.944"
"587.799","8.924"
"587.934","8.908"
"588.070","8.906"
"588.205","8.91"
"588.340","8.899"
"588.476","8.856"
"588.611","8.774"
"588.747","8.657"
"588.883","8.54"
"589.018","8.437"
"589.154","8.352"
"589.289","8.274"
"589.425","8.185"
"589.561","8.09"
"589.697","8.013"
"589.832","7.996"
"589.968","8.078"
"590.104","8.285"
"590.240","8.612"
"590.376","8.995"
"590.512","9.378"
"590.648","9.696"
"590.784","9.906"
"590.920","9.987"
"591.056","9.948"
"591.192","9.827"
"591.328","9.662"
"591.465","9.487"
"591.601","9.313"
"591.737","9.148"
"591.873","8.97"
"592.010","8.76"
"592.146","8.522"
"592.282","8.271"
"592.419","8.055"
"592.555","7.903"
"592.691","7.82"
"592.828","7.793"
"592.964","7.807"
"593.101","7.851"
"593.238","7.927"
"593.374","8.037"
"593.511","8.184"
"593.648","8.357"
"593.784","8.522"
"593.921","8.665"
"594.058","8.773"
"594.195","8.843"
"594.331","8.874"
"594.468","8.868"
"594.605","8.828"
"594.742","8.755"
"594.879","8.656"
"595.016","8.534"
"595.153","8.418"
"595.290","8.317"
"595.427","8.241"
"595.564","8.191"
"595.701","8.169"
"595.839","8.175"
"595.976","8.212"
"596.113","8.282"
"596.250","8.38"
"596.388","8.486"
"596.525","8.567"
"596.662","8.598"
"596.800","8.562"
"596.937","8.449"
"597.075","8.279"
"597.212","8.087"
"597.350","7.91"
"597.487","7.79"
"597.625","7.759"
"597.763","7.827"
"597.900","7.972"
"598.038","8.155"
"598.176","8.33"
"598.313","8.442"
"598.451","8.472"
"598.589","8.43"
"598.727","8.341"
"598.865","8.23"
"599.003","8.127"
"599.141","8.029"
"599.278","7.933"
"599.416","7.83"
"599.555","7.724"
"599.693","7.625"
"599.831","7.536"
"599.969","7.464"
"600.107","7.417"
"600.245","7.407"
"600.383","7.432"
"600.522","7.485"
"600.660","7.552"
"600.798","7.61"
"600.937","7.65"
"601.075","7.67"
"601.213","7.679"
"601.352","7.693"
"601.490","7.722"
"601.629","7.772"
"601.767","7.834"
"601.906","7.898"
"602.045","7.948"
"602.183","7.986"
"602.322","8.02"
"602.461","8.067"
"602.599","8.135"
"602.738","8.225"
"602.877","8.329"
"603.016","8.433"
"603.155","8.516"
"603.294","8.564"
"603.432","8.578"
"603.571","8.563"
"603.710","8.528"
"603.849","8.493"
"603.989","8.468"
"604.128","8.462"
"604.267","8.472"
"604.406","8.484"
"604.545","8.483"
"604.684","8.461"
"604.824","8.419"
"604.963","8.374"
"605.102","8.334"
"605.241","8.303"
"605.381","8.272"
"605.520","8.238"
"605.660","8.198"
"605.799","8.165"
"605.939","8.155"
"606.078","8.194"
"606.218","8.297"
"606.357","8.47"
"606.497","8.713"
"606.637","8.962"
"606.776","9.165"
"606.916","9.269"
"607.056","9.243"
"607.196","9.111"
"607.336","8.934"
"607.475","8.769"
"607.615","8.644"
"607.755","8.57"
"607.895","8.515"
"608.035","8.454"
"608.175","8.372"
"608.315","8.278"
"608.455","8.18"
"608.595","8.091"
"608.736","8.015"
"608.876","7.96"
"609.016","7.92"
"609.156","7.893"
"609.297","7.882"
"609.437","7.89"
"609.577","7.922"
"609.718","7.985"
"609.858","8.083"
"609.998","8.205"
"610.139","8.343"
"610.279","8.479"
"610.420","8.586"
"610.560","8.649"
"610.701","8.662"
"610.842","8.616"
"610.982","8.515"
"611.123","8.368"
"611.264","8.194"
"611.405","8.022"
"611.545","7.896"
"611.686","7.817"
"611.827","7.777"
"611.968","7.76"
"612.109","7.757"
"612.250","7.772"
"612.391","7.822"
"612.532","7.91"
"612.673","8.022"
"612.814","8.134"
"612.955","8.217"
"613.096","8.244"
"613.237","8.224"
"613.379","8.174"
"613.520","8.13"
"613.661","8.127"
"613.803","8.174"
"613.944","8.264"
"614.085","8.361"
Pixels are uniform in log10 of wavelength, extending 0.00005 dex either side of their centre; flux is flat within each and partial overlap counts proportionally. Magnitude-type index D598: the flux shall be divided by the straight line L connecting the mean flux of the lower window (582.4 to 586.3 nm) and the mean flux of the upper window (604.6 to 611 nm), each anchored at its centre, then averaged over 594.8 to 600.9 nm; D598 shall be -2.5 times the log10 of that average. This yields 0.07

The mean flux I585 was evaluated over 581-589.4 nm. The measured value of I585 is 8.87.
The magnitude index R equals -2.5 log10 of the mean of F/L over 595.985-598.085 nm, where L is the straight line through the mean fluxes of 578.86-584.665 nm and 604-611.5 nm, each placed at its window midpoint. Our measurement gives 0.07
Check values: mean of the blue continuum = 9.18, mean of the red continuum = 8.4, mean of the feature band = 8.21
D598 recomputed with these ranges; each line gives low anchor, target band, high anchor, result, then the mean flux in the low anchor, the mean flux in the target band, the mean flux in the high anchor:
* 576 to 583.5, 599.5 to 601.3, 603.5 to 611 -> 0.134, 8.96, 7.56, 8.42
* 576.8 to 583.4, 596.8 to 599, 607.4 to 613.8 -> 0.045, 9.01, 8.18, 8.17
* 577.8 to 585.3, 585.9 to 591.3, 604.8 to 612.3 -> 0.024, 9.14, 8.73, 8.33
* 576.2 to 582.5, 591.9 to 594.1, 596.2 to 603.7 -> 0.018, 8.96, 8.21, 8.03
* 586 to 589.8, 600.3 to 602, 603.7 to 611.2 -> 0.107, 8.56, 7.67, 8.41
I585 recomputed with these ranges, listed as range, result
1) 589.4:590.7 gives 8.53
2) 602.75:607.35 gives 8.53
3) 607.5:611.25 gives 8.28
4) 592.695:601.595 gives 8.12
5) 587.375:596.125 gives 8.64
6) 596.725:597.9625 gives 8.07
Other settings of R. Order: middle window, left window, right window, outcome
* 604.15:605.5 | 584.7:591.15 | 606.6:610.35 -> 0.008 mag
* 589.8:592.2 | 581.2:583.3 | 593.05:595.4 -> -0.062 mag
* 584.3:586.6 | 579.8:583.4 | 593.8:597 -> 0.023 mag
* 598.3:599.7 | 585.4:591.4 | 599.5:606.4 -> 0.019 mag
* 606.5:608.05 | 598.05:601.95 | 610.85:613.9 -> -0.118 mag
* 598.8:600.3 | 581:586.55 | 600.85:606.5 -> 0.082 mag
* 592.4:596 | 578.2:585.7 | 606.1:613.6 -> 0.055 mag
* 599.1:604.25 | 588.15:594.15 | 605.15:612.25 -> 0.066 mag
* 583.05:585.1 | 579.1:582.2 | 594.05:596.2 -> -0.021 mag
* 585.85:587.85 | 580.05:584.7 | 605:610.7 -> 0.058 mag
